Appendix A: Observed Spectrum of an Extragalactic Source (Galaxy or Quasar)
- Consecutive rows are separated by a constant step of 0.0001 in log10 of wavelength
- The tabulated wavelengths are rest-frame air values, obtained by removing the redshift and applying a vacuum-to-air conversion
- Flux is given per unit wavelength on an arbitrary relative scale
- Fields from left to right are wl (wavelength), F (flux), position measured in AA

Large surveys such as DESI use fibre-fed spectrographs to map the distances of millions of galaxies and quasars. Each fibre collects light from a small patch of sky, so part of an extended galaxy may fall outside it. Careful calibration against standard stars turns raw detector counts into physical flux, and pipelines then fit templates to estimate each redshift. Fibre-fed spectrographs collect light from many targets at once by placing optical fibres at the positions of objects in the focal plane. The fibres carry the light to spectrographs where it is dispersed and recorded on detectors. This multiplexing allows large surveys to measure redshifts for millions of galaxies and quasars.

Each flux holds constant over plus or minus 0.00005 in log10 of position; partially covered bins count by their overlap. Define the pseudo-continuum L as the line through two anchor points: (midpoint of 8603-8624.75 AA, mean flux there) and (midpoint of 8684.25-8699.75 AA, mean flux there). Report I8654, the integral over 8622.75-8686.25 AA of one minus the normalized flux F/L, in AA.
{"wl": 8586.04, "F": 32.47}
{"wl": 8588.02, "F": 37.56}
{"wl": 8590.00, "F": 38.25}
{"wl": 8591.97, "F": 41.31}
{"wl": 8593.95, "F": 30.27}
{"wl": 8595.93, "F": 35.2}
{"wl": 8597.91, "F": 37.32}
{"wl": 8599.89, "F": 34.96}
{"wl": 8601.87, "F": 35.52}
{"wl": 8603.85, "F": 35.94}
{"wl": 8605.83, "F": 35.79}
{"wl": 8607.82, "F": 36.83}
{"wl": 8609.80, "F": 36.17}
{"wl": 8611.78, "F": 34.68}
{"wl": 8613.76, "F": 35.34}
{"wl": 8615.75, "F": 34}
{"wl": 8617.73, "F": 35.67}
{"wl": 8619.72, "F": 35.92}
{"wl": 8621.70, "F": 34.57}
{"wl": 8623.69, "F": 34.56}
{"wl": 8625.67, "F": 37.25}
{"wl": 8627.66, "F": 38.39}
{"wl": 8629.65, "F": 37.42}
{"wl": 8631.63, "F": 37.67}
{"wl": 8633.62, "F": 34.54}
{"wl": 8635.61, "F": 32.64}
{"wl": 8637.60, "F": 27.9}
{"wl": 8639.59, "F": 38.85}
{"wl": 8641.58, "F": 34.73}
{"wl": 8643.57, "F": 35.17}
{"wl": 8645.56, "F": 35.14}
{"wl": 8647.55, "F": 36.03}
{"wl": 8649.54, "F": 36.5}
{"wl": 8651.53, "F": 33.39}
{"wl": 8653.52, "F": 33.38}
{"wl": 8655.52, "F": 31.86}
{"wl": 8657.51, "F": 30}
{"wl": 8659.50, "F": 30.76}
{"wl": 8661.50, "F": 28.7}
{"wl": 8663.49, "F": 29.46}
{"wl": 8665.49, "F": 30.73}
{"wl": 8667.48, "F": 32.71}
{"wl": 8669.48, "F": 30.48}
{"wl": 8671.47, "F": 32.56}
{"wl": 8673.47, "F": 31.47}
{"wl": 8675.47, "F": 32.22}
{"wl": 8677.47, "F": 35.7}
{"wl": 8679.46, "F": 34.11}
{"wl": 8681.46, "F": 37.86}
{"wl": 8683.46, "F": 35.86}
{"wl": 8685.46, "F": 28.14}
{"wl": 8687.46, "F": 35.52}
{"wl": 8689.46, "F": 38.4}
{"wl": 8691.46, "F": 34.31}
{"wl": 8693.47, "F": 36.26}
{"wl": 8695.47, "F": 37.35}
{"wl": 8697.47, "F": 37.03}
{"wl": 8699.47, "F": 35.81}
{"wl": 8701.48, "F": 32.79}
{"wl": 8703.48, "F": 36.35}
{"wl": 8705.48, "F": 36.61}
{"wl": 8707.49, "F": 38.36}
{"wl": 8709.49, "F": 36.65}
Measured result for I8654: 3.10 AA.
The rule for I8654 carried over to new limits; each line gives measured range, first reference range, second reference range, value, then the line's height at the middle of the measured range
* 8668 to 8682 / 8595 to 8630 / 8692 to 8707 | 1.0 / 36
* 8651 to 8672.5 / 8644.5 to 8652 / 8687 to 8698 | 2.7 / 35.7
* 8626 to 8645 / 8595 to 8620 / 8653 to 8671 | -1.2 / 33.2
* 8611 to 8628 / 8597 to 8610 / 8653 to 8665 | -0.5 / 34.5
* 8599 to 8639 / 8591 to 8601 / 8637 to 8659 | -0.4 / 35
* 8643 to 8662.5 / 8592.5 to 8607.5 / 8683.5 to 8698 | 1.2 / 35.3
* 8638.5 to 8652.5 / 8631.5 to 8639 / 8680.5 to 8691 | -0.9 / 33.4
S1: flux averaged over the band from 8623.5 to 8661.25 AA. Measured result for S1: 34.4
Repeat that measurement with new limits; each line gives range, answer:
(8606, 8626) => 35.5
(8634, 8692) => 33.3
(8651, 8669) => 31.1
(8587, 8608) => 36.2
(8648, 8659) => 33.1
